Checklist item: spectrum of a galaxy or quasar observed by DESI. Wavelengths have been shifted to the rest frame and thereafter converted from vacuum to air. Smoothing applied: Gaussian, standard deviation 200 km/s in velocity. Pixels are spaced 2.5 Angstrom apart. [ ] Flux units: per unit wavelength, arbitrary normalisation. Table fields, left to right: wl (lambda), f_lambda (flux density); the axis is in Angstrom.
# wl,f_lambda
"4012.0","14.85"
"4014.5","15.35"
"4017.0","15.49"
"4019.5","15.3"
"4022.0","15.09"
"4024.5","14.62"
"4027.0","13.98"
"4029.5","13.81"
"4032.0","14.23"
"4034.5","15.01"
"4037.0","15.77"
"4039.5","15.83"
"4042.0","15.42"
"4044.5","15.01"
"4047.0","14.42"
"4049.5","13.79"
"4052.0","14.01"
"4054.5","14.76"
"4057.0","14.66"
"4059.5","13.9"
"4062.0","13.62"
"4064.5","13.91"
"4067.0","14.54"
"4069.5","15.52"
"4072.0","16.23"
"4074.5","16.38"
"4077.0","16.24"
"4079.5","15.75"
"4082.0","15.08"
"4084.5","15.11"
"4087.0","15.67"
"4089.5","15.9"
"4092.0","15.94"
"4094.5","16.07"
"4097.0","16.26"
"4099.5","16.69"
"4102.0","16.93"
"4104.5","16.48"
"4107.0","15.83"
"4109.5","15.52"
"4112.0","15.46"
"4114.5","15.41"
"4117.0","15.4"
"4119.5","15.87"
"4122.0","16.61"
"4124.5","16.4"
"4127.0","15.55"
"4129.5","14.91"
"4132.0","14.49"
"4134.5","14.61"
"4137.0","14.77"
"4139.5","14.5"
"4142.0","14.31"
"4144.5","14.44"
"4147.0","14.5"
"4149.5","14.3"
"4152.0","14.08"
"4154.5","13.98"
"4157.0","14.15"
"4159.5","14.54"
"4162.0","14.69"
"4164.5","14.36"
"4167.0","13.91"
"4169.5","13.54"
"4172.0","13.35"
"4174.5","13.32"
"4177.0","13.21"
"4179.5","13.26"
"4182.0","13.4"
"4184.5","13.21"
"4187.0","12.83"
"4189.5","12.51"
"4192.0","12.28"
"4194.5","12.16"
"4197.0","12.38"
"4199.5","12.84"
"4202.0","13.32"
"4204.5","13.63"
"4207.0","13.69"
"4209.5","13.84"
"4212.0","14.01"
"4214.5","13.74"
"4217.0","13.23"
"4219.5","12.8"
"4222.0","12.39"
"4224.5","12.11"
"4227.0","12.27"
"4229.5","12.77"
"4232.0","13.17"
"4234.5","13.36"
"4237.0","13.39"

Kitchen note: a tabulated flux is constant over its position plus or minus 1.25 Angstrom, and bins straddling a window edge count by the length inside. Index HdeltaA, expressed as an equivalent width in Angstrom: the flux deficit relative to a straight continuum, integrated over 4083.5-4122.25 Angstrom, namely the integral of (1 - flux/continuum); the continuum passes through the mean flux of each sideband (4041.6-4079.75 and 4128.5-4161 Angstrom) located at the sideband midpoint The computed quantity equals -3.43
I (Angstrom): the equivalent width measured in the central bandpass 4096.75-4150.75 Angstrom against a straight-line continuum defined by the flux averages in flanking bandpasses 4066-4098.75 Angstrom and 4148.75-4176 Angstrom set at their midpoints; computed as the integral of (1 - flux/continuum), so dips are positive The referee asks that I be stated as -2.0 Angstrom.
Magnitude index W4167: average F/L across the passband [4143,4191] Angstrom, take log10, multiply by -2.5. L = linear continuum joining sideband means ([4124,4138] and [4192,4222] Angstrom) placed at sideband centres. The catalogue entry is 0.03 mag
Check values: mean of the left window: 15.1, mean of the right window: 13.2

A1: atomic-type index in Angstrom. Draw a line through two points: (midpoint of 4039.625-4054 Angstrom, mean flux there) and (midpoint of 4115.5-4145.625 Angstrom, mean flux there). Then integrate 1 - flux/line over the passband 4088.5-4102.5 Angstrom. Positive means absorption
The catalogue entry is -1.2 Angstrom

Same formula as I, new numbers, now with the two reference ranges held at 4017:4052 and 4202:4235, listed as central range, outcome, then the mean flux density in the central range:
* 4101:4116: -1.9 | 15.9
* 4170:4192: 0.6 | 13.1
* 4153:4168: -0.7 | 14.3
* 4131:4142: -0.5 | 14.6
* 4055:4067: 0.4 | 14.1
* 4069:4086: -1.6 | 15.8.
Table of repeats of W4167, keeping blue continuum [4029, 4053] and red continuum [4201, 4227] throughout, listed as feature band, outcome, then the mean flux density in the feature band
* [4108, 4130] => -0.12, 15.7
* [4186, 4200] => 0.08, 12.5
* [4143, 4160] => -0.04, 14.3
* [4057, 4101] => -0.07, 15.4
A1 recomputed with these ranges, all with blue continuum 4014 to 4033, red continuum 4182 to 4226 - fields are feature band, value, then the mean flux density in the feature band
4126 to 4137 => -0.9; 14.9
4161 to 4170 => -0.5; 14.2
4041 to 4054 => 0.0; 14.5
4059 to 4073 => -0.3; 14.6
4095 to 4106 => -2.0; 16.5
